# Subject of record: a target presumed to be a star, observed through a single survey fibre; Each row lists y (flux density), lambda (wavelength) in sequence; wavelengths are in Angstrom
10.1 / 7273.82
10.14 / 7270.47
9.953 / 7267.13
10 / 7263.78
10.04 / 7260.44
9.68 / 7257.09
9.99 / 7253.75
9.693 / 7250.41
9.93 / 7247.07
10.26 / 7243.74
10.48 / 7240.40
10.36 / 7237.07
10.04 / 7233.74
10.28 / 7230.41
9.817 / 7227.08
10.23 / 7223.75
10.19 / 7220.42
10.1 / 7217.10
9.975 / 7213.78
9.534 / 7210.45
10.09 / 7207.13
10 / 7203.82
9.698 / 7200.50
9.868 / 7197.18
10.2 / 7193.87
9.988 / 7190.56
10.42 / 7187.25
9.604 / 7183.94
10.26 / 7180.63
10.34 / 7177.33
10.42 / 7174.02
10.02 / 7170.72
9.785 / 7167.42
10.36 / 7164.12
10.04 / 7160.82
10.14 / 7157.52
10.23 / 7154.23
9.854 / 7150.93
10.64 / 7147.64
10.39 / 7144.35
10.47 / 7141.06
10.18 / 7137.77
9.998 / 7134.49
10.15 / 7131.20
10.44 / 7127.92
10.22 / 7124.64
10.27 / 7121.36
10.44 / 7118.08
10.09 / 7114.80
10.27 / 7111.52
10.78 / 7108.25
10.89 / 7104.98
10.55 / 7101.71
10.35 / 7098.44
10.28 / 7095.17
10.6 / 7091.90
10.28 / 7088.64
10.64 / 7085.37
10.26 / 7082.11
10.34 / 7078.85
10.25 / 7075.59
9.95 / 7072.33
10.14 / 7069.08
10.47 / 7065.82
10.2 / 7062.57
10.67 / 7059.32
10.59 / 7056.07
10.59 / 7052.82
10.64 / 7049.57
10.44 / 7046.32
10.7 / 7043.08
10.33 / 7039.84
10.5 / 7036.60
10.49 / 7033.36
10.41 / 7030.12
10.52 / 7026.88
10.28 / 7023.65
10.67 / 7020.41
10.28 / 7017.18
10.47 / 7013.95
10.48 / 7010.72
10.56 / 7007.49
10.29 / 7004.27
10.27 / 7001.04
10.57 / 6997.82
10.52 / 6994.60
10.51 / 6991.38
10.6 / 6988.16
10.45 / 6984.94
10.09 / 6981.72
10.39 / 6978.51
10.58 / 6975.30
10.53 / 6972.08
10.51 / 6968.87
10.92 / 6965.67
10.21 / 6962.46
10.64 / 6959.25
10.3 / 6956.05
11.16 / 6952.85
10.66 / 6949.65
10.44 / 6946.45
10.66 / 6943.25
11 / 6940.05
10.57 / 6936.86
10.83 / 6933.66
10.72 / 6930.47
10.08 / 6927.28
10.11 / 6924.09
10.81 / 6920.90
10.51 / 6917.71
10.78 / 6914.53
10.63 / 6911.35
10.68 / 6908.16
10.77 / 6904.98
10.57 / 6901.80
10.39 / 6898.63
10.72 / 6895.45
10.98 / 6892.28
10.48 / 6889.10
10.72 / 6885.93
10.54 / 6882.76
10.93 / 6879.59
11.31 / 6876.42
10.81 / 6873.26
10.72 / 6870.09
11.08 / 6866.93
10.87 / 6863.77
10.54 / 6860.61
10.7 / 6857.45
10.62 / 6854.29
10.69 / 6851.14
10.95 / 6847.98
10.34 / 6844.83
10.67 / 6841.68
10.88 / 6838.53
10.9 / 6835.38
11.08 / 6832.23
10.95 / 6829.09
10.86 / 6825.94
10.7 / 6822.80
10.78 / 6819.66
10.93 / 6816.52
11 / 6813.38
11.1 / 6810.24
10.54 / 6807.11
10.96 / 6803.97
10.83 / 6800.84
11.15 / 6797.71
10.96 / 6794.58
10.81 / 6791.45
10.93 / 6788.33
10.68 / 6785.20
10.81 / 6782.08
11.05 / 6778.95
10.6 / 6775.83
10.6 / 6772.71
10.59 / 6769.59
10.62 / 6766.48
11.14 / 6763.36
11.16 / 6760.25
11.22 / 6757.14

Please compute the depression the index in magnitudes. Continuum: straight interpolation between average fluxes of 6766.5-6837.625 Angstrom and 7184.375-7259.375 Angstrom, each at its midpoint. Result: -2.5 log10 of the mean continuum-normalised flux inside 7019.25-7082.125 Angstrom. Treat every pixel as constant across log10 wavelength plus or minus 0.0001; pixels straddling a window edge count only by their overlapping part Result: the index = -0.01 mag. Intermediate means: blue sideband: 10.9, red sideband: 10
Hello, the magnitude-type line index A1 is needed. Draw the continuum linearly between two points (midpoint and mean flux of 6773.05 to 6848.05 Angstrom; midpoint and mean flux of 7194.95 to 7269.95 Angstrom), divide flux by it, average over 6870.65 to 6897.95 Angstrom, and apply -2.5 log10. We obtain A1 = -0.01 mag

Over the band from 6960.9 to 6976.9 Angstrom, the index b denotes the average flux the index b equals 10.5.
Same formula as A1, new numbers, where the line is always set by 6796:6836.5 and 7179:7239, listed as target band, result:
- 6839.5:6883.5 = 0.00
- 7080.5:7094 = -0.01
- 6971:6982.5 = 0.01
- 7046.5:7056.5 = -0.02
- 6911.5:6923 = 0.00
